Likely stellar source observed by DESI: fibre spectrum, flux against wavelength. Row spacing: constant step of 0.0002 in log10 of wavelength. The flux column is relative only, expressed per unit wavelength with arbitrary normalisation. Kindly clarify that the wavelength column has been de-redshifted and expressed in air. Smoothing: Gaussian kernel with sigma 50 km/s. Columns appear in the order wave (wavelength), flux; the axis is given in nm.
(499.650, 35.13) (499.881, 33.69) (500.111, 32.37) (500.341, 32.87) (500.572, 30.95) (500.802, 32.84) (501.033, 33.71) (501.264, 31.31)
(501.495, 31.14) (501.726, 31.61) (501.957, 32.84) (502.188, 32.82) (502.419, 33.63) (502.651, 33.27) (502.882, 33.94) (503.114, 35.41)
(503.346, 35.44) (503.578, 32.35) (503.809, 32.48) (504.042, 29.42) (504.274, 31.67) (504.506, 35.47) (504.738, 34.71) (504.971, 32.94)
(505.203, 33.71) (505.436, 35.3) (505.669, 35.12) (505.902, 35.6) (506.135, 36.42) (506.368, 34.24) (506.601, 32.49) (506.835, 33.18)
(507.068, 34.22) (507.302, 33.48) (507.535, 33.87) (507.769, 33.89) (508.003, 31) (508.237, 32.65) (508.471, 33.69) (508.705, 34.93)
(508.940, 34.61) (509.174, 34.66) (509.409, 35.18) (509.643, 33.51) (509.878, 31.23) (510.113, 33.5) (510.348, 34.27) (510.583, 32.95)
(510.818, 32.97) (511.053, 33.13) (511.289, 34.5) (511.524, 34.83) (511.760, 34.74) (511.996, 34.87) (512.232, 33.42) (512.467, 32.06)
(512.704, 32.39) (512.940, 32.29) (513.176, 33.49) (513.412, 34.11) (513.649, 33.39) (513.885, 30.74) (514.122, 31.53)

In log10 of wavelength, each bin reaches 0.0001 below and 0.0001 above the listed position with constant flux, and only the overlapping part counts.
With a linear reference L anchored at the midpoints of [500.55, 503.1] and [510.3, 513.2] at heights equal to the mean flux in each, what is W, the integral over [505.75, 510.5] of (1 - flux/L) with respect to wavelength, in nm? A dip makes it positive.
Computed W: -0.087 nm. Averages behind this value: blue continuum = 32.7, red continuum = 33.5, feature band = 33.8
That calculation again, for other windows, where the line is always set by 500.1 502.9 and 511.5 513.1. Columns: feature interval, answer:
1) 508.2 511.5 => -0.053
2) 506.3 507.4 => -0.017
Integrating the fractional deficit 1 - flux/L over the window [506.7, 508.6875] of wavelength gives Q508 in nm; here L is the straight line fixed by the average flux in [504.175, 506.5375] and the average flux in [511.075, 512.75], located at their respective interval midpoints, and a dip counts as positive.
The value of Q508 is 0.05 nm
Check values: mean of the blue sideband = 34.5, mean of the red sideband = 33.8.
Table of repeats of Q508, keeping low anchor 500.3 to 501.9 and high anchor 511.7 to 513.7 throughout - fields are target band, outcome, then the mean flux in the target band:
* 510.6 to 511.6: -0.02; 33.7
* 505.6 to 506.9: -0.08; 34.5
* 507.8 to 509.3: -0.03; 33.6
